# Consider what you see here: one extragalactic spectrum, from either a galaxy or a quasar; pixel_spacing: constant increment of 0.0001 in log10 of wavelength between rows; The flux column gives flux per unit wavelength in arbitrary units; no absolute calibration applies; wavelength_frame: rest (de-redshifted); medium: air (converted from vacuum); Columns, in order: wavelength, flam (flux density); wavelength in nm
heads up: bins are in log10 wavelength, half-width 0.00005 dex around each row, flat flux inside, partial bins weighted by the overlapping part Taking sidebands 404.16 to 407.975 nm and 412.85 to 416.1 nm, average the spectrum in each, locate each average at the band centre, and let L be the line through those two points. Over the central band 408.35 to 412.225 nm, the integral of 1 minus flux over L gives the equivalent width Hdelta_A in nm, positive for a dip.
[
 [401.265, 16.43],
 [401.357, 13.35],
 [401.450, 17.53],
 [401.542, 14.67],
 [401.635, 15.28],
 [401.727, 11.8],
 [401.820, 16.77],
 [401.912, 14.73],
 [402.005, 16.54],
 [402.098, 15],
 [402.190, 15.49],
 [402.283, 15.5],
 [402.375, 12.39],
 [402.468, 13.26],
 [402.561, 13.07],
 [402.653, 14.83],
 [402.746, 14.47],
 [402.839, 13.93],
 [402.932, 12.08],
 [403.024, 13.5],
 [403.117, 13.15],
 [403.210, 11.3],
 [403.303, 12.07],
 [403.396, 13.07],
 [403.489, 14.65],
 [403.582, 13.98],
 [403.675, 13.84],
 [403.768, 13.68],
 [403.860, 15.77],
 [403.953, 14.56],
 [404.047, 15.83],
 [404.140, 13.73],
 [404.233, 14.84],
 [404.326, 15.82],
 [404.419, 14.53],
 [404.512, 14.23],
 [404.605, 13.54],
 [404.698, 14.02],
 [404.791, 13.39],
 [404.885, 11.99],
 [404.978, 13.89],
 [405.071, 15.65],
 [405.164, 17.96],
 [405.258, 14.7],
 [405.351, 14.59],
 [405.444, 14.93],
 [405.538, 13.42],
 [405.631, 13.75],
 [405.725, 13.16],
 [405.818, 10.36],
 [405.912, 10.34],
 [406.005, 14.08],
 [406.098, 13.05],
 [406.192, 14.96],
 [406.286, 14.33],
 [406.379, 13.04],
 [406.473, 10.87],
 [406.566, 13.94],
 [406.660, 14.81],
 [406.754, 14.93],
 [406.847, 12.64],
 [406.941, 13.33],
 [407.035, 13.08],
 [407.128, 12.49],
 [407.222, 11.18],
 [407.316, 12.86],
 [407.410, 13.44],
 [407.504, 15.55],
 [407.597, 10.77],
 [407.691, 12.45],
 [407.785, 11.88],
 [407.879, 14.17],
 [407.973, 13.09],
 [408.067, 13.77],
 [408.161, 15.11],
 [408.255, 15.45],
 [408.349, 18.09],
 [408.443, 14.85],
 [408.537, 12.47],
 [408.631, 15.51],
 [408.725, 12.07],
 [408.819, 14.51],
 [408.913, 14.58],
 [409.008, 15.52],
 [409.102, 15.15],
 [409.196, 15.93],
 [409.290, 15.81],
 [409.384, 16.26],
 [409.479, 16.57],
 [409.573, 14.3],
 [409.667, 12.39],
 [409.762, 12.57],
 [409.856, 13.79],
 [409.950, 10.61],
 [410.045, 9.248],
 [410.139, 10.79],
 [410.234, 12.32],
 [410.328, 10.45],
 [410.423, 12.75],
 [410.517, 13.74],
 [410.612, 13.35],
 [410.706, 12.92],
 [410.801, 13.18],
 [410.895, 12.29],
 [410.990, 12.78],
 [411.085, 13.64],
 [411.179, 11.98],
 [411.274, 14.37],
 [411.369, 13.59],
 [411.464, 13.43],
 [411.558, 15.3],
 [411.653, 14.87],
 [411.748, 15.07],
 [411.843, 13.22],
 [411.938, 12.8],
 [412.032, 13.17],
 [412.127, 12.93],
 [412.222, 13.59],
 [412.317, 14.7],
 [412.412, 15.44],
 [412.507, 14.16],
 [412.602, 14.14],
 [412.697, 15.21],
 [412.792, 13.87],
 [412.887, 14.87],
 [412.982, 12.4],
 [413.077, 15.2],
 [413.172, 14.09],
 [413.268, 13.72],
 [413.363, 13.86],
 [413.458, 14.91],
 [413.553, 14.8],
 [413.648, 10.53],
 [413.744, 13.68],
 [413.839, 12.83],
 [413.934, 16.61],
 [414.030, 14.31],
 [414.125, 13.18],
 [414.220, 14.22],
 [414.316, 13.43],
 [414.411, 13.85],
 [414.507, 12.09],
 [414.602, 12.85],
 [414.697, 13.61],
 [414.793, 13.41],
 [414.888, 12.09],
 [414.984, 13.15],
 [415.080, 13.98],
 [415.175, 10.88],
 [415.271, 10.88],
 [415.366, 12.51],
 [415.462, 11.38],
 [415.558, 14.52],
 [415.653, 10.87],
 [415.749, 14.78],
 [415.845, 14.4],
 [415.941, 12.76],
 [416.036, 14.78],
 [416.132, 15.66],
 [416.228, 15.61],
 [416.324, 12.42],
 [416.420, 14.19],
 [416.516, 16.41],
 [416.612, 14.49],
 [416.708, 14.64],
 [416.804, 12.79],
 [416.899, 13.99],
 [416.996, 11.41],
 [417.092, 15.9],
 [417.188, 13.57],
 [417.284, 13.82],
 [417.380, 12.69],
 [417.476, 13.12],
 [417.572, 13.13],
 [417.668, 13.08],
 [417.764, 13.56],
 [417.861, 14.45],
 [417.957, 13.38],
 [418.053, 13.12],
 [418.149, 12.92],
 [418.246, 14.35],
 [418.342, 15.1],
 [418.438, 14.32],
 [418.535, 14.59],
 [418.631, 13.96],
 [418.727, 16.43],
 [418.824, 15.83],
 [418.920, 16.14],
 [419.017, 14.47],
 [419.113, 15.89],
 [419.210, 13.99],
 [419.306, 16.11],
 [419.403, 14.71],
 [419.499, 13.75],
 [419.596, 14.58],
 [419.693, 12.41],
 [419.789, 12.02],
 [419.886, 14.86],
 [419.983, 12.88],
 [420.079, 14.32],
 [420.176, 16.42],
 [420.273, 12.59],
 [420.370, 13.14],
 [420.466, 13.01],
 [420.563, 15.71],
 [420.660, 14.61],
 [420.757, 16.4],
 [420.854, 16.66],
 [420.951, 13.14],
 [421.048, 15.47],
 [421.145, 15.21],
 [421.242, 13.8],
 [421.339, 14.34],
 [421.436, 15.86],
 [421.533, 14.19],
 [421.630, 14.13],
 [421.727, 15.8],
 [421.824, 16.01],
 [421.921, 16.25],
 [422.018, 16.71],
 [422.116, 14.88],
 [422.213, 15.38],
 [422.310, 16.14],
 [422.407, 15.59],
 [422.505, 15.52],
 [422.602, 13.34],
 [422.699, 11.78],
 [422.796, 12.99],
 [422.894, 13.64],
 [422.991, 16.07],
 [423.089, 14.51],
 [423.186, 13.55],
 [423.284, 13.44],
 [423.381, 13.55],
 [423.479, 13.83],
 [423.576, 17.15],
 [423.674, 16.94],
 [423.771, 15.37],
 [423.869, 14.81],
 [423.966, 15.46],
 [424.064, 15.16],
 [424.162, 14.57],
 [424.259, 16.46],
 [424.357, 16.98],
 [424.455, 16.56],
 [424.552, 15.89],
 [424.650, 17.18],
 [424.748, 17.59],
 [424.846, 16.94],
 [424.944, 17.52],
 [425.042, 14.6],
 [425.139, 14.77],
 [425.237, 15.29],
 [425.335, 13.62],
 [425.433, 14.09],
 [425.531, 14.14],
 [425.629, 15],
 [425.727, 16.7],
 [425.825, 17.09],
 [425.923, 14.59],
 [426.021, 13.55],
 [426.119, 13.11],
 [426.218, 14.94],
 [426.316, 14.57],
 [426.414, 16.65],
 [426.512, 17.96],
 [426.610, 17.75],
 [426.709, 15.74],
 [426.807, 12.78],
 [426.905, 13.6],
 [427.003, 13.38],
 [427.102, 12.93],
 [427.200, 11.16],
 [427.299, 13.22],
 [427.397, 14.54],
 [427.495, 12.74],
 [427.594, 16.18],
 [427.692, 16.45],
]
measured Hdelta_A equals -0.03 nm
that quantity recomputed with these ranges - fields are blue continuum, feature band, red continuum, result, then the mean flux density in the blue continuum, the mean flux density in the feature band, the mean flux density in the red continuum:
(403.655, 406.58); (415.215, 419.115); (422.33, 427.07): 0.20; 14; 13.9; 15.1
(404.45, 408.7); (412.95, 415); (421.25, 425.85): 0.11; 13.7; 13.6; 15.2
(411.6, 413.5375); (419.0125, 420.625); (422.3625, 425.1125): 0.07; 14.1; 14.2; 15.2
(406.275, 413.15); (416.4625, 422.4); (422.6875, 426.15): 0.07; 13.6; 14.5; 15.2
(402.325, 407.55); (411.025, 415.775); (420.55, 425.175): 0.28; 13.7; 13.6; 15.3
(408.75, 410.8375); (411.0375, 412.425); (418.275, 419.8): -0.01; 13.5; 13.8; 14.7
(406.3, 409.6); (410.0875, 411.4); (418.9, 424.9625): 0.14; 14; 12.7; 15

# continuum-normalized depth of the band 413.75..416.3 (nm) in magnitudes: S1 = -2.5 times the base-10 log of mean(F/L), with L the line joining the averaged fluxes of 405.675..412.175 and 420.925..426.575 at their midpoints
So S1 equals 0.060 mag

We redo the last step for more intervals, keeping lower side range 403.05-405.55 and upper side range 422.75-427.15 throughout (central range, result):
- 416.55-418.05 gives 0.09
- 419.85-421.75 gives 0.03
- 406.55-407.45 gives 0.09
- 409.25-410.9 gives 0.12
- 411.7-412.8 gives 0.04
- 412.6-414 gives 0.04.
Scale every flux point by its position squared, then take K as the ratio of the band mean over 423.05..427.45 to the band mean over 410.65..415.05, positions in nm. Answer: 1.17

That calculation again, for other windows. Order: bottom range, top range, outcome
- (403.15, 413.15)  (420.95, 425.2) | 1.19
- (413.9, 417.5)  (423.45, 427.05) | 1.20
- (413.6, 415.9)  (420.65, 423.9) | 1.18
